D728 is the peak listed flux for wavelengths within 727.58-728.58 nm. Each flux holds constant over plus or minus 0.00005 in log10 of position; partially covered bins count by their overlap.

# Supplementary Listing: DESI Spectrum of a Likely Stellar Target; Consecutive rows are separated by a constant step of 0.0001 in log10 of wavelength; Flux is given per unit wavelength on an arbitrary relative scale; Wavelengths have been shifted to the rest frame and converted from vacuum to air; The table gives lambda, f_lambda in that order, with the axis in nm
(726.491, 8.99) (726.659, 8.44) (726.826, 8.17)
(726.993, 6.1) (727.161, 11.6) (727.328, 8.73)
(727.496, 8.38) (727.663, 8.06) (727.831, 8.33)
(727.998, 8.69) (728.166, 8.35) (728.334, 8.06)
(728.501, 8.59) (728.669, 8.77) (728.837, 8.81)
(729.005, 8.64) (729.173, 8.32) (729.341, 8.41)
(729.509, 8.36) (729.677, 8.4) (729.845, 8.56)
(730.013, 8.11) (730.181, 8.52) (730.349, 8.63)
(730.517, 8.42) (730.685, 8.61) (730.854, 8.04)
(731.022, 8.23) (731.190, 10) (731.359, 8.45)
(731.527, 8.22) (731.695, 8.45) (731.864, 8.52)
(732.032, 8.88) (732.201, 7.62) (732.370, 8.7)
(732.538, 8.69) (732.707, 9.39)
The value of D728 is 8.69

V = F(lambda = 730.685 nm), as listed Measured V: 8.61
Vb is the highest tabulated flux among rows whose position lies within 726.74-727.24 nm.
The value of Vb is 11.6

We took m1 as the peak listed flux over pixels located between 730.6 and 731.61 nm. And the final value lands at 10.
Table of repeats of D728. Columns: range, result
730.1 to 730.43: 8.63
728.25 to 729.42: 8.81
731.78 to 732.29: 8.88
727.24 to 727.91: 8.73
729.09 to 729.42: 8.41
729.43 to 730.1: 8.56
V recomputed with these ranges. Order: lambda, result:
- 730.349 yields 8.63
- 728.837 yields 8.81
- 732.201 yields 7.62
